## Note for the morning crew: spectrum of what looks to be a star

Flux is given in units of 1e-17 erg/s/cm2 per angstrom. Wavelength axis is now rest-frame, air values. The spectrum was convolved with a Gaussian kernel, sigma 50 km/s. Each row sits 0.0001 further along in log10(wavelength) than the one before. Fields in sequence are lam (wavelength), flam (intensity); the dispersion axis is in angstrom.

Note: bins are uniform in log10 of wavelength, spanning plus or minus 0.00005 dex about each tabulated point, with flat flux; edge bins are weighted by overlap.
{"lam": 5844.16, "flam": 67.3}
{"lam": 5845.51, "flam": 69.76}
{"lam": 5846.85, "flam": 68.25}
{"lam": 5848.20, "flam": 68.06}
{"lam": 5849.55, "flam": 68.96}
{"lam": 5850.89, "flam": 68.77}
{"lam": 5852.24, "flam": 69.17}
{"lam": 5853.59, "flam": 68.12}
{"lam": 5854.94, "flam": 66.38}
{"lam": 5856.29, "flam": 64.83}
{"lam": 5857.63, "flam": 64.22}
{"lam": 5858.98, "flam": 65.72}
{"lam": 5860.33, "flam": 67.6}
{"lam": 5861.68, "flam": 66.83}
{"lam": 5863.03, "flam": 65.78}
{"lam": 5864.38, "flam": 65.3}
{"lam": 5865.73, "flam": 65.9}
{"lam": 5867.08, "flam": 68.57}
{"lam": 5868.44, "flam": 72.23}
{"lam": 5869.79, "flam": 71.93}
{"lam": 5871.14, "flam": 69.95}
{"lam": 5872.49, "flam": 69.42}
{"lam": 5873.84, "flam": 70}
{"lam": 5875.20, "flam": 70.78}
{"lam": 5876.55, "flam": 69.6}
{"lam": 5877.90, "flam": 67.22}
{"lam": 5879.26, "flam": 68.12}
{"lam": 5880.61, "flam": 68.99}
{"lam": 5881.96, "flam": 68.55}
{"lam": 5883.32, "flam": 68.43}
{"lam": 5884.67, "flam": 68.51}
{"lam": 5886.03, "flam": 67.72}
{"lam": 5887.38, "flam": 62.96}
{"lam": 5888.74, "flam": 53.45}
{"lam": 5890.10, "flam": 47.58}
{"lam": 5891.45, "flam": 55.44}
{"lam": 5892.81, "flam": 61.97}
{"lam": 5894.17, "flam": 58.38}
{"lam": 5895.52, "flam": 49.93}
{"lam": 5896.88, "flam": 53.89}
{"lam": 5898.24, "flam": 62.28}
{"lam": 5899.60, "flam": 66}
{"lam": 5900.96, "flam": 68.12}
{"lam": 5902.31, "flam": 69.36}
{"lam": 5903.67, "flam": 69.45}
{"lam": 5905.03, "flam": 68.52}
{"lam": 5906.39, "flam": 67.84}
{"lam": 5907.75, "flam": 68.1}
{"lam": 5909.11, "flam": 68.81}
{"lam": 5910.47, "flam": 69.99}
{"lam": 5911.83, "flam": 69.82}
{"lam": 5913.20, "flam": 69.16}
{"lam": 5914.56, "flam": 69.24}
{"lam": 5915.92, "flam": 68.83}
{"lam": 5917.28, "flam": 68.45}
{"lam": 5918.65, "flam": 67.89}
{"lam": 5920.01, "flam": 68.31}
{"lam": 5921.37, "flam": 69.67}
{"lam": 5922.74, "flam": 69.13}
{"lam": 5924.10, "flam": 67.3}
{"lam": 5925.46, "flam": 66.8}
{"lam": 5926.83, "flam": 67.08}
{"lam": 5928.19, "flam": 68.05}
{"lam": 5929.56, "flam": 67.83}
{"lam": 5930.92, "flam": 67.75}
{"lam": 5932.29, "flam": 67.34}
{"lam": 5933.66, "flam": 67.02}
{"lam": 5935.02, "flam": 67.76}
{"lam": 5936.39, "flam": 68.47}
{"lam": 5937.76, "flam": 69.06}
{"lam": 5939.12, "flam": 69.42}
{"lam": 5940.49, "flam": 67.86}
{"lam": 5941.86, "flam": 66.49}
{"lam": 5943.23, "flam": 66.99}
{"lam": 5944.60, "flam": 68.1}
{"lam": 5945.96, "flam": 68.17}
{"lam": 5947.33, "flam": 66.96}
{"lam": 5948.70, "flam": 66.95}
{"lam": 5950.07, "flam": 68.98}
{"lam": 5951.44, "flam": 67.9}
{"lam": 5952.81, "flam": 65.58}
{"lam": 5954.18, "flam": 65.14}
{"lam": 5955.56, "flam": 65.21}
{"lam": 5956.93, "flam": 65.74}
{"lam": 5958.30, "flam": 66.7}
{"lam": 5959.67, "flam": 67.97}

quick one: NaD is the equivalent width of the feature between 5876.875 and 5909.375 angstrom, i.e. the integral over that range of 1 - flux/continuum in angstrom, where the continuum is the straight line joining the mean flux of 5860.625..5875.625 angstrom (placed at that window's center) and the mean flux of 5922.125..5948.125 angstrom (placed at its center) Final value 2.2 angstrom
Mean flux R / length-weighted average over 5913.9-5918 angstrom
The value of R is 68.8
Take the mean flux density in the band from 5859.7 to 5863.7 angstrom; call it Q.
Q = 66.7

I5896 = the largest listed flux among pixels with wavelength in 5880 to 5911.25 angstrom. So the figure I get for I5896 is 69.99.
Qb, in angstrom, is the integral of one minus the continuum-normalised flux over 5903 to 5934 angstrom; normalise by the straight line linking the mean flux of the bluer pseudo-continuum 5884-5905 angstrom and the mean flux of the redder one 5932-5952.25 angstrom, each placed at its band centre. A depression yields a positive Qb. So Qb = -1.8 angstrom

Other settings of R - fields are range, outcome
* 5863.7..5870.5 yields 68.7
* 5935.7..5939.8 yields 69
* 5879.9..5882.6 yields 69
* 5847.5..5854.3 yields 68.5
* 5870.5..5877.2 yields 70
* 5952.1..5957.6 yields 65.4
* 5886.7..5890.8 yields 54.7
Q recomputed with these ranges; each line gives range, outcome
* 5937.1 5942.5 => 68.3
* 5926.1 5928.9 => 67.4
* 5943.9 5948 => 67.9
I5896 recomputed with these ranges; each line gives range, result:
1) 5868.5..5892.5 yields 71.93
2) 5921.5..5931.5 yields 69.13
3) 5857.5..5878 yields 72.23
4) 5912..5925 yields 69.67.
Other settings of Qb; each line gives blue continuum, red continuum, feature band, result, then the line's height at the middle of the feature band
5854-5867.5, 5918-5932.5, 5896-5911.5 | 0.2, 67.3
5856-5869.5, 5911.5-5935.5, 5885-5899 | 2.0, 67.5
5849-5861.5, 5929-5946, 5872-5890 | 0.2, 67.3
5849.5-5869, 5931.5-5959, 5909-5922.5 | -0.4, 67.2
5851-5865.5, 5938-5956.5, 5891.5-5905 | 0.9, 66.8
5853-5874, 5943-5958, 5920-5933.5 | -0.2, 67.1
